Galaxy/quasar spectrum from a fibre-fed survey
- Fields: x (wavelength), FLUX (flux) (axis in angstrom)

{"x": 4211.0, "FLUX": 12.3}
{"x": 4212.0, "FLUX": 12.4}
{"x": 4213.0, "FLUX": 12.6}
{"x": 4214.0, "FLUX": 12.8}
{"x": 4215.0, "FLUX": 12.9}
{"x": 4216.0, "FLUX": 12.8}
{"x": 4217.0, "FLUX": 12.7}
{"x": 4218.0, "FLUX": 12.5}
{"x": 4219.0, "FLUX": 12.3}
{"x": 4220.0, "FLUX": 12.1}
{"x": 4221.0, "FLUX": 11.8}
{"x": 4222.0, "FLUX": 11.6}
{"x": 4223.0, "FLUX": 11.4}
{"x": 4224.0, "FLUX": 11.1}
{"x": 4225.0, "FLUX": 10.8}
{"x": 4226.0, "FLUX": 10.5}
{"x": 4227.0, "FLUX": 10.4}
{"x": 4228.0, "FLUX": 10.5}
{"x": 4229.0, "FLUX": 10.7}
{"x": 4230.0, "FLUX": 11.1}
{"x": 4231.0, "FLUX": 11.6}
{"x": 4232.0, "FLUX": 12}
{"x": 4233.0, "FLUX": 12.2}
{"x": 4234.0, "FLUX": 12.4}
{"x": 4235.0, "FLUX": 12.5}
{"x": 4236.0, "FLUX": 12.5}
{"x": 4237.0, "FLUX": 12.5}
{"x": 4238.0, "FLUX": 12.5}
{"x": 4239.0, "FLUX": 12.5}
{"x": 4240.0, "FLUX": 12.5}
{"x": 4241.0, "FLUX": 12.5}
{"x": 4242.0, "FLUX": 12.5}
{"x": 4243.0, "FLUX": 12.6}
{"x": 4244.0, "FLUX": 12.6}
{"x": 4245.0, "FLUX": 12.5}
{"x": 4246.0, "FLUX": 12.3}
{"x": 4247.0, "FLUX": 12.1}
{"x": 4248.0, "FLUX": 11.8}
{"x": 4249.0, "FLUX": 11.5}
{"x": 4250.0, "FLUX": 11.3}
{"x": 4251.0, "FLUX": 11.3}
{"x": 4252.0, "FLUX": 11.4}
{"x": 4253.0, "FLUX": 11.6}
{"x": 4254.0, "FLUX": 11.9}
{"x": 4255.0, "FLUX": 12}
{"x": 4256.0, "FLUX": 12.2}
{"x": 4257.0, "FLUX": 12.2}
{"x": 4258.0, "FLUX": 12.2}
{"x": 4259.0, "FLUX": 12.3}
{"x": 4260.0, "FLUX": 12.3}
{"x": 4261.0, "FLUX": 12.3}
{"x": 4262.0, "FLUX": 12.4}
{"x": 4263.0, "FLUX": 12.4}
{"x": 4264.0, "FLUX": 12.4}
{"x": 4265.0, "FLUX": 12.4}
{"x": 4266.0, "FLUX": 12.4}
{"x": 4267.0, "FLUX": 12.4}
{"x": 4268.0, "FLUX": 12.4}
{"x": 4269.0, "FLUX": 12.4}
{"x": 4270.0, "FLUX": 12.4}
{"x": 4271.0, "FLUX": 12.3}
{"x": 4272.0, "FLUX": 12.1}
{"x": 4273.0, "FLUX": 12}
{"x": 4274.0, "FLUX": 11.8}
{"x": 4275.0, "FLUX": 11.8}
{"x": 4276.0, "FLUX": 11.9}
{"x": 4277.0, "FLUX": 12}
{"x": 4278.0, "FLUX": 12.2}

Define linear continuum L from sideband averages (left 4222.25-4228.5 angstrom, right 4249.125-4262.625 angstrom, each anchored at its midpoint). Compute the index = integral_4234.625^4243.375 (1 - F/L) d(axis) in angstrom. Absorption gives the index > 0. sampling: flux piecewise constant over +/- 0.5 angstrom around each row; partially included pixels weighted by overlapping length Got -0.9 angstrom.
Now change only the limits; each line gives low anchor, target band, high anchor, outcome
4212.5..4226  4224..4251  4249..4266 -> 0.4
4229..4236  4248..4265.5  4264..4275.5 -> 0.2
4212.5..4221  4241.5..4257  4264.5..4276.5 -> 0.4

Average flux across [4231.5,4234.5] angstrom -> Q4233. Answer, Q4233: 12.2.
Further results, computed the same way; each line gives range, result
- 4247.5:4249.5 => 11.7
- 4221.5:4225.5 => 11.2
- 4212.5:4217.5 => 12.8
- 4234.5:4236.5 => 12.5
